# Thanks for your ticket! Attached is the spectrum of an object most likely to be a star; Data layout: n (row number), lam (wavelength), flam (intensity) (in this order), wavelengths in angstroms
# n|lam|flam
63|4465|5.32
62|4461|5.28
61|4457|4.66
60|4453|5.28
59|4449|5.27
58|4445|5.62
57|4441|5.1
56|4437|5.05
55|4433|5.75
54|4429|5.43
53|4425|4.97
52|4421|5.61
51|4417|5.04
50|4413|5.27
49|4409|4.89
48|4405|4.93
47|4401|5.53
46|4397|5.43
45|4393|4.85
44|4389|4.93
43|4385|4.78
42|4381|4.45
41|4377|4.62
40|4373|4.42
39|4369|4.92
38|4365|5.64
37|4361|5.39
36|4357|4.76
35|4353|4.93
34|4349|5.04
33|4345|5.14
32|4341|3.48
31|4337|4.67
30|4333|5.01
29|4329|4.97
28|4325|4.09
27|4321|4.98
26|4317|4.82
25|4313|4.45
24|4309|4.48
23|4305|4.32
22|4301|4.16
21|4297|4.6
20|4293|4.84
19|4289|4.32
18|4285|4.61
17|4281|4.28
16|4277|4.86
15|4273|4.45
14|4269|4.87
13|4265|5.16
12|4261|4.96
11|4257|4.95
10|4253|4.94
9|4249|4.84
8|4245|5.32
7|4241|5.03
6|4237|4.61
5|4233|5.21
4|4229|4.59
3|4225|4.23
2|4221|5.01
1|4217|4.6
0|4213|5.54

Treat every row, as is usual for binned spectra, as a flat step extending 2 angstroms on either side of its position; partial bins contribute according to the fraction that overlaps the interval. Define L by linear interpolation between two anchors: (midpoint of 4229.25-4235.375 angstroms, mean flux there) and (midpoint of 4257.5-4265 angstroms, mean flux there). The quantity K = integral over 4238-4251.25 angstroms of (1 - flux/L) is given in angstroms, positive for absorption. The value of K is -0.1 angstroms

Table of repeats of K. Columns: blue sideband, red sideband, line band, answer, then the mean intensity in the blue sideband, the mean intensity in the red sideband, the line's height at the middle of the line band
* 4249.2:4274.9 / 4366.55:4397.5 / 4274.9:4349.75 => 4.1 angstroms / 4.89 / 4.78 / 4.84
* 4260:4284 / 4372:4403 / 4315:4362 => 0.7 angstroms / 4.75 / 4.89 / 4.83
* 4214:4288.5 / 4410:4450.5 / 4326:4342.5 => 1.6 angstroms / 4.81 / 5.3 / 5.04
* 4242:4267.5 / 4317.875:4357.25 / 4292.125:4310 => 1.4 angstroms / 5.03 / 4.71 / 4.85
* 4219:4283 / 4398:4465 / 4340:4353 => 0.9 angstroms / 4.83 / 5.24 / 5.05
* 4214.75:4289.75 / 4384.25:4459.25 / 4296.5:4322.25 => 2.1 angstroms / 4.79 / 5.19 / 4.92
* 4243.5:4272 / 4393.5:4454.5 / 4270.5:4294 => 2.2 angstroms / 4.98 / 5.27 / 5.02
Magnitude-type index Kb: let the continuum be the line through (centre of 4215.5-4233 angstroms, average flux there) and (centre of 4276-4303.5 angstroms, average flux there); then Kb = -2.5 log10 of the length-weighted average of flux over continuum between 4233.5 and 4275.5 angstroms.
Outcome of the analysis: -0.07 mag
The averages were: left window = 4.68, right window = 4.51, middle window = 4.92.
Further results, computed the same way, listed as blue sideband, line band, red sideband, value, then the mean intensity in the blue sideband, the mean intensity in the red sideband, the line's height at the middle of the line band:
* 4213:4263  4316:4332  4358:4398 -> 0.04 mag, 4.88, 4.93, 4.91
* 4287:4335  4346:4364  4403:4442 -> -0.05 mag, 4.59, 5.21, 4.83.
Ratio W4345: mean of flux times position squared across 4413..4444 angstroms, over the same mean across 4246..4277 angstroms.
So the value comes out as 1.2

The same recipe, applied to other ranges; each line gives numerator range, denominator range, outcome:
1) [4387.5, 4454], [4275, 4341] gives 1.21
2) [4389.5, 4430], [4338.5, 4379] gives 1.10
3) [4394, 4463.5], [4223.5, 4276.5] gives 1.17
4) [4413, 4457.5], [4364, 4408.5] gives 1.09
